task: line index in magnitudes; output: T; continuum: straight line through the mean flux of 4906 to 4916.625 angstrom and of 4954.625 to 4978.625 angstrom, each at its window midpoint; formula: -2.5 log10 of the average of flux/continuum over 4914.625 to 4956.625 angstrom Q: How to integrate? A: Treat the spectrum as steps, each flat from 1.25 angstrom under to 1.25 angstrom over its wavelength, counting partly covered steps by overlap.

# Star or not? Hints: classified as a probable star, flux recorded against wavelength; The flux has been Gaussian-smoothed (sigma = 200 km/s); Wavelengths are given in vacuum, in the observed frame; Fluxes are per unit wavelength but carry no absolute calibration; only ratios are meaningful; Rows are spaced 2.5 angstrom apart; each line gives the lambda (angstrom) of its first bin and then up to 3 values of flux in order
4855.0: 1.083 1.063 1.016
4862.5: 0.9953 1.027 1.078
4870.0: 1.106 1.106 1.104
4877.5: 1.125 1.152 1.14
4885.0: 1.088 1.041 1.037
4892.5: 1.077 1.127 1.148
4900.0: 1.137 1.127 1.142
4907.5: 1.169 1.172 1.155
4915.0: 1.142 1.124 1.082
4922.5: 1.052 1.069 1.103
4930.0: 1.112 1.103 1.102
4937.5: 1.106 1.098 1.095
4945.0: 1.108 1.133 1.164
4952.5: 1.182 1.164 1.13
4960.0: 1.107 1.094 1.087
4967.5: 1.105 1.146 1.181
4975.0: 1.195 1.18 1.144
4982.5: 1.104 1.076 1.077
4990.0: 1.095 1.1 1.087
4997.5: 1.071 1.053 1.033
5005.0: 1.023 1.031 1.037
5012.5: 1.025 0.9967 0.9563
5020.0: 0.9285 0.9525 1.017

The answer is 0.03 mag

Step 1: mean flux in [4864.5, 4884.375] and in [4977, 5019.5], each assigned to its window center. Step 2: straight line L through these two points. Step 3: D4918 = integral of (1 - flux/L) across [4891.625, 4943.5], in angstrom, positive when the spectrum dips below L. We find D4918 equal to -1.2 angstrom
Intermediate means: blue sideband 1.11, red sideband 1.06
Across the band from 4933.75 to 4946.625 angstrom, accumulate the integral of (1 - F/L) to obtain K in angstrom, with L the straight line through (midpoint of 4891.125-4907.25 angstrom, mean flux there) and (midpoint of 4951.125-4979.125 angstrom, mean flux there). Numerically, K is 0.4 angstrom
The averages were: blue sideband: 1.13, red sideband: 1.14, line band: 1.1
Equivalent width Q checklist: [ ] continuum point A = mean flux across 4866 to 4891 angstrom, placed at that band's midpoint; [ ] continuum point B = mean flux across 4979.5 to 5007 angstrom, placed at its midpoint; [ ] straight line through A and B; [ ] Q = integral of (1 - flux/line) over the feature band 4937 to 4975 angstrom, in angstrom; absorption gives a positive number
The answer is -1.6 angstrom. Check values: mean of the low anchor 1.1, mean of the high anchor 1.08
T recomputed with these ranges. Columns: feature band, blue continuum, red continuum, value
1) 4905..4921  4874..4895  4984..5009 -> -0.051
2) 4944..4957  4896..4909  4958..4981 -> -0.010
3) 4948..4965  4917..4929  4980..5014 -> -0.059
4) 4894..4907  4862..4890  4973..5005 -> -0.047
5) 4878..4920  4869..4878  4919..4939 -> -0.021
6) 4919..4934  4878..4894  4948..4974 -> 0.028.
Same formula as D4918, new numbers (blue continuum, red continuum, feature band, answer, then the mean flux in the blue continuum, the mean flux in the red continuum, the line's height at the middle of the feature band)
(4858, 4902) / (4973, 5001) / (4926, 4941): -0.1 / 1.09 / 1.11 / 1.1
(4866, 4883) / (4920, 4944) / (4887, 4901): 0.1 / 1.11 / 1.09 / 1.11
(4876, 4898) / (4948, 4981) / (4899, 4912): -0.4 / 1.1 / 1.14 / 1.11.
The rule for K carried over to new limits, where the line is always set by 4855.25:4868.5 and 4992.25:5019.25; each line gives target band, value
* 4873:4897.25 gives -1.5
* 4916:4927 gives -0.5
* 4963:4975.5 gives -1.2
